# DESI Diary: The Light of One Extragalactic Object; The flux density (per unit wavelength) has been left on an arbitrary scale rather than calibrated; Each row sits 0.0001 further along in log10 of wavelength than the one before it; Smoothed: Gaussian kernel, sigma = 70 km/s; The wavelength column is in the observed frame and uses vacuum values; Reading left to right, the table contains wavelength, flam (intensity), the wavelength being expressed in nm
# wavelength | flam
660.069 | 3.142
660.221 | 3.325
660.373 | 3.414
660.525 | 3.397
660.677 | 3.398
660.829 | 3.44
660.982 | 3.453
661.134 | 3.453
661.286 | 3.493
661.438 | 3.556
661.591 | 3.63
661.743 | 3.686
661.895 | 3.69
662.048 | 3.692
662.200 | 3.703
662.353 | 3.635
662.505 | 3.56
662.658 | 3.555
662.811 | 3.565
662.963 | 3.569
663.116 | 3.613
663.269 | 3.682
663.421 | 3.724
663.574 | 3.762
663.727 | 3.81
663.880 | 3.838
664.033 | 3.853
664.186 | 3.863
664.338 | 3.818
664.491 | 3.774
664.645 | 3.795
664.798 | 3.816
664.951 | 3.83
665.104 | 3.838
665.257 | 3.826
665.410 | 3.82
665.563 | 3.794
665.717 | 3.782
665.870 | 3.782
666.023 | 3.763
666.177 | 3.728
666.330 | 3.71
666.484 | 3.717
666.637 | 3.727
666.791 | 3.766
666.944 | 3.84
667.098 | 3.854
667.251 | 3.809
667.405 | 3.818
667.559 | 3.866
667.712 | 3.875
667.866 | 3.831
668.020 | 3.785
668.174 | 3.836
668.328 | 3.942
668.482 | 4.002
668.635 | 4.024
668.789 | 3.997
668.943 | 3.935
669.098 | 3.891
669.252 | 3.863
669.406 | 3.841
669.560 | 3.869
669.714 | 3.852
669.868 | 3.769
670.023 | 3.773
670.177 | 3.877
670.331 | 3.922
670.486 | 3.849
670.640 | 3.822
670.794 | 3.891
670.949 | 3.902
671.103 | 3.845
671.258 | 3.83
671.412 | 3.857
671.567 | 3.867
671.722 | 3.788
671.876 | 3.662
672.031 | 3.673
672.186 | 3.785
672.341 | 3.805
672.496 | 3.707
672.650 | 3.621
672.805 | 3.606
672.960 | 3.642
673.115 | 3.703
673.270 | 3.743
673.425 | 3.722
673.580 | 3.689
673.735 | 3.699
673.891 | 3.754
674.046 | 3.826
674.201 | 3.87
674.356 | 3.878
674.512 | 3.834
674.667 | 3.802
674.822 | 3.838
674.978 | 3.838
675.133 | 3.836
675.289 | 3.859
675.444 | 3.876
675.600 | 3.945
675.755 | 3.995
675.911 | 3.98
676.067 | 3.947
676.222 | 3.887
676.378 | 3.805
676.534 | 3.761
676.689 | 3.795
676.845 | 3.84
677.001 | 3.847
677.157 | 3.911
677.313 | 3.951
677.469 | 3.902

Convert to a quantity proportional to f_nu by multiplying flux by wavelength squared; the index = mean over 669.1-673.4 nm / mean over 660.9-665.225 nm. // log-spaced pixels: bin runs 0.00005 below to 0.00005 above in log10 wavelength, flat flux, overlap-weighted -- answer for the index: 1.05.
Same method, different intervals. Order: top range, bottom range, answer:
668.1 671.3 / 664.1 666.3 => 1.04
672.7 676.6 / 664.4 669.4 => 1.02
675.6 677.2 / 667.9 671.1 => 1.02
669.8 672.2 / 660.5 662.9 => 1.10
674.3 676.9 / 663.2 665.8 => 1.05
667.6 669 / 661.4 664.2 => 1.08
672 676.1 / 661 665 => 1.06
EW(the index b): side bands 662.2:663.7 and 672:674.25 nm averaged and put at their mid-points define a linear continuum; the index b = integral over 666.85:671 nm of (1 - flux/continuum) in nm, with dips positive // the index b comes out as -0.21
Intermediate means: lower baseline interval 3.64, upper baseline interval 3.72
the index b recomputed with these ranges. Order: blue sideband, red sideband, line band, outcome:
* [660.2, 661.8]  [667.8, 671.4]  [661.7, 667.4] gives -0.163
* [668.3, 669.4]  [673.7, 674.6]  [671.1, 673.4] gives 0.073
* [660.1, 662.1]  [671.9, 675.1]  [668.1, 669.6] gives -0.109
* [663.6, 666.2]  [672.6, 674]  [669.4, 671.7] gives -0.075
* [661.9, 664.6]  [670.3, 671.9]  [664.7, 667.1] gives -0.021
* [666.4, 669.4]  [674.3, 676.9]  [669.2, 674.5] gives 0.103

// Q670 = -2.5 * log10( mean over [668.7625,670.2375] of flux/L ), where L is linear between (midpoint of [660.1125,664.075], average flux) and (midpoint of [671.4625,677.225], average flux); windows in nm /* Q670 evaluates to -0.04 mag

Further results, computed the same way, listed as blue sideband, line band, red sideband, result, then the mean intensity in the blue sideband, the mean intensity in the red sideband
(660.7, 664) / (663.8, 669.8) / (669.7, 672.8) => -0.04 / 3.62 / 3.8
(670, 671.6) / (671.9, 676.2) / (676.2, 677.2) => 0.01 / 3.86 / 3.83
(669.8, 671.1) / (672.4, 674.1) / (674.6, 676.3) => 0.05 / 3.85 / 3.89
